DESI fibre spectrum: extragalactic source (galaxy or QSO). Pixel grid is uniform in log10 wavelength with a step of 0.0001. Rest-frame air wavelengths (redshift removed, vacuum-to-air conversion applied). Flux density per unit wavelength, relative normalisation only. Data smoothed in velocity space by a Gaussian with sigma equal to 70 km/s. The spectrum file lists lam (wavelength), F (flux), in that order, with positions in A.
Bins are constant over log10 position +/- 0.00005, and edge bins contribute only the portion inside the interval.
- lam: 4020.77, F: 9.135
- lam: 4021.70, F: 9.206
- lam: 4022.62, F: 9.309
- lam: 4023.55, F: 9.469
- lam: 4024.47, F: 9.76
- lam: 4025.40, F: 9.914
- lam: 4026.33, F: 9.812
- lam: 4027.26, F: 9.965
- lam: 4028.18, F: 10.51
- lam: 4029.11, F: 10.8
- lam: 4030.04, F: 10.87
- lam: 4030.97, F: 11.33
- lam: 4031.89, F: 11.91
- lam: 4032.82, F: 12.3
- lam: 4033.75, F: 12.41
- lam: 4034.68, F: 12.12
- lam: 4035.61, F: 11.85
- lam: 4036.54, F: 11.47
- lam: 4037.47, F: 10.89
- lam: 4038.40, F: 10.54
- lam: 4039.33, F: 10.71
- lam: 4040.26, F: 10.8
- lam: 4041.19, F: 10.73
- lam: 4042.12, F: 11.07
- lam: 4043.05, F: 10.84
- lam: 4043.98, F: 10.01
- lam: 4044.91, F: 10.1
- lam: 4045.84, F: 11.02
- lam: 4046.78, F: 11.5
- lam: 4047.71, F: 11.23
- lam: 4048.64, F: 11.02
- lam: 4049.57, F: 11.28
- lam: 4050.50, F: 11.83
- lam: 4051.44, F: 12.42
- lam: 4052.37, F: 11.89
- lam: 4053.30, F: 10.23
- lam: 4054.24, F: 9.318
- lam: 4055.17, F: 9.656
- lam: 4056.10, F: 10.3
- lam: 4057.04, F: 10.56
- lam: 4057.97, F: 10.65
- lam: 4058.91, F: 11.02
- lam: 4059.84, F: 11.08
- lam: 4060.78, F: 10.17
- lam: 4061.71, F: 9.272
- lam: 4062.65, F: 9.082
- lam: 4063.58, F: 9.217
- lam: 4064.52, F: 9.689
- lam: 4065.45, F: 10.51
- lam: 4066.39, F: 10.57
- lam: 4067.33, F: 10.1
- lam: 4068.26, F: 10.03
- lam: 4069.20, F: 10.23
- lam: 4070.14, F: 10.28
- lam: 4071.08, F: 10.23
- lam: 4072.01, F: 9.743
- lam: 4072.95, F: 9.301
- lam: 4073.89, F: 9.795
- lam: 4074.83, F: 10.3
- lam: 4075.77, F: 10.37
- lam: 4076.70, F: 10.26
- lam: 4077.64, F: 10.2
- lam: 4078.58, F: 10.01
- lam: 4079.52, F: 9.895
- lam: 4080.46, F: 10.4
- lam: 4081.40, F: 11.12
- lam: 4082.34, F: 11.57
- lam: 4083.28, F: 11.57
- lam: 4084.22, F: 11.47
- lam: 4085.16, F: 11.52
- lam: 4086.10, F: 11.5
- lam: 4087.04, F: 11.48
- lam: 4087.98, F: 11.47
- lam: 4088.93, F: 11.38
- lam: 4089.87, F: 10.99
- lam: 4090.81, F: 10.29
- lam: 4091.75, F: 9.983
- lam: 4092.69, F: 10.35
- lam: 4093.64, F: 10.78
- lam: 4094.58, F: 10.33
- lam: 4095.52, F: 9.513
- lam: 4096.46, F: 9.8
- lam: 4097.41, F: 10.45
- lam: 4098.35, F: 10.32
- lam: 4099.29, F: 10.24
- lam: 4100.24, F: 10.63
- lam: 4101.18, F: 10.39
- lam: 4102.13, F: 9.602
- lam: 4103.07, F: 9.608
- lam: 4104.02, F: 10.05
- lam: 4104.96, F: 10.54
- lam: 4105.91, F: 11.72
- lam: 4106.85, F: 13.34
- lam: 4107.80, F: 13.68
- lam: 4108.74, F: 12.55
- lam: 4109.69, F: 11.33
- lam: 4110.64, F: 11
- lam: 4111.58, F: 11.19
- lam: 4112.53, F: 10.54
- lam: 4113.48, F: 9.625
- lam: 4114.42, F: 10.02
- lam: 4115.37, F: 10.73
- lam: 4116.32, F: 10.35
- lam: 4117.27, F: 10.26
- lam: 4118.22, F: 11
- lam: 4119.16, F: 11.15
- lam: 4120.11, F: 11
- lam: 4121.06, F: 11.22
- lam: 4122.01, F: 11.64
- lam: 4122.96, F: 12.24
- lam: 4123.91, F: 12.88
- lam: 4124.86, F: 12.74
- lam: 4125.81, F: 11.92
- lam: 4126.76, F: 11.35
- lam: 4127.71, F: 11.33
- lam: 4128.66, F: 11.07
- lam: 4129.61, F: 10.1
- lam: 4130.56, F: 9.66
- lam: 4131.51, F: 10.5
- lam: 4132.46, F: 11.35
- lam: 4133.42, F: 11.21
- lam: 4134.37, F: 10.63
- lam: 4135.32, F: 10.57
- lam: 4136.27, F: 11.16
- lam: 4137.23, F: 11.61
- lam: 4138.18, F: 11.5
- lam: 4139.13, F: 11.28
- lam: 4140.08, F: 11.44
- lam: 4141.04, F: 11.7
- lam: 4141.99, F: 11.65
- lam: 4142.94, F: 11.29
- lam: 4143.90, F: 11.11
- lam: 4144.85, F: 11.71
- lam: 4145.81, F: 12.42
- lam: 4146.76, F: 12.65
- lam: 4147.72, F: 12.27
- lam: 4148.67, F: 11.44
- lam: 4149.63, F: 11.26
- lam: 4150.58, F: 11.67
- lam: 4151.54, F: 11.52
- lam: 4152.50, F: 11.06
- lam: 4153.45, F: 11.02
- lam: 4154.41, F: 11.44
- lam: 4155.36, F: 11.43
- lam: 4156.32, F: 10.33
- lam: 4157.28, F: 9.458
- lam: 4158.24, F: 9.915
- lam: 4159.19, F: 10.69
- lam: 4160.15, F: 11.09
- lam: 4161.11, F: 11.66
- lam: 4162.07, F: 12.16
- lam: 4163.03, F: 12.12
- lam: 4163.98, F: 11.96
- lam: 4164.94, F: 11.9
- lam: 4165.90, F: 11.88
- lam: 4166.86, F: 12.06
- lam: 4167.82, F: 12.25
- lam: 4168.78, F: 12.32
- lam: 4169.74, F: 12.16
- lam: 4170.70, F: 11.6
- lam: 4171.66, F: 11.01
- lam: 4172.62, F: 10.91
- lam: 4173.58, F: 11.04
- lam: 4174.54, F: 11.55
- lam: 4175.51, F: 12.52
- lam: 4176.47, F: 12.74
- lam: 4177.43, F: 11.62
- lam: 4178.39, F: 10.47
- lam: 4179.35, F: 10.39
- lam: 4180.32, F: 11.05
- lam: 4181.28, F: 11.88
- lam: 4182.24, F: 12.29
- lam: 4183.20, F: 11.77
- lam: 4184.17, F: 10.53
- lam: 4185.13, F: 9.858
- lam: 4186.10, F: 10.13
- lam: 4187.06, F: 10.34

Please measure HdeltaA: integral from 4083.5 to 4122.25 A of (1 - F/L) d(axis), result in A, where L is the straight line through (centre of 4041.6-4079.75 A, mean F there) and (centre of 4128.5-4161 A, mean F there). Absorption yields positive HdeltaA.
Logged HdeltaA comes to -0.3 A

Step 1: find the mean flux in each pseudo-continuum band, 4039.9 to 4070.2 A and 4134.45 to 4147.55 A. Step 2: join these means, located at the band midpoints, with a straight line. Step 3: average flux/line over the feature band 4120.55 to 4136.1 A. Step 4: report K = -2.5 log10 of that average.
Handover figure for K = 0.011 mag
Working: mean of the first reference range 10.5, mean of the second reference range 11.5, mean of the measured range 11.3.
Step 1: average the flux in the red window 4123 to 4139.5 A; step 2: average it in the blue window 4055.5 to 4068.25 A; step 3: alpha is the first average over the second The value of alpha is 1.1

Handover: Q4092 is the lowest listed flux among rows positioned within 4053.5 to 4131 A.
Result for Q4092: 9.082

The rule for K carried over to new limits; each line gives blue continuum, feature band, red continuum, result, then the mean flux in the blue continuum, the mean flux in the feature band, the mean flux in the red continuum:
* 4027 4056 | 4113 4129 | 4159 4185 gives 0.02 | 11.1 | 11.2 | 11.6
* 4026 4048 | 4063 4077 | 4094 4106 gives 0.06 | 11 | 10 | 10.2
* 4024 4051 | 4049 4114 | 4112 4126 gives 0.05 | 11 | 10.6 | 11.1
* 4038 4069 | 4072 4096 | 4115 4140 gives 0.02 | 10.6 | 10.6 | 11.2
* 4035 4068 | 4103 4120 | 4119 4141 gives 0.01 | 10.6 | 11.1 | 11.3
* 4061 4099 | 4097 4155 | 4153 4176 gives -0.02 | 10.4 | 11.2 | 11.4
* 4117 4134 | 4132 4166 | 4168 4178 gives 0.01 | 11.3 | 11.4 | 11.8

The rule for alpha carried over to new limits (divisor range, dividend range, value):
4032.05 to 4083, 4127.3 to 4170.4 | 1.07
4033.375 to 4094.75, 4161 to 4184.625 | 1.09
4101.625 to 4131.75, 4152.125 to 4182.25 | 1.03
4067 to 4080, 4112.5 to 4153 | 1.12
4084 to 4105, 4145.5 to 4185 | 1.09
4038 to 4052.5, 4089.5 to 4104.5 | 0.92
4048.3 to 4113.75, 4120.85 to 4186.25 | 1.07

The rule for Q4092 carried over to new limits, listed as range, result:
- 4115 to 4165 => 9.458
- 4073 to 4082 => 9.795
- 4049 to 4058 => 9.318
